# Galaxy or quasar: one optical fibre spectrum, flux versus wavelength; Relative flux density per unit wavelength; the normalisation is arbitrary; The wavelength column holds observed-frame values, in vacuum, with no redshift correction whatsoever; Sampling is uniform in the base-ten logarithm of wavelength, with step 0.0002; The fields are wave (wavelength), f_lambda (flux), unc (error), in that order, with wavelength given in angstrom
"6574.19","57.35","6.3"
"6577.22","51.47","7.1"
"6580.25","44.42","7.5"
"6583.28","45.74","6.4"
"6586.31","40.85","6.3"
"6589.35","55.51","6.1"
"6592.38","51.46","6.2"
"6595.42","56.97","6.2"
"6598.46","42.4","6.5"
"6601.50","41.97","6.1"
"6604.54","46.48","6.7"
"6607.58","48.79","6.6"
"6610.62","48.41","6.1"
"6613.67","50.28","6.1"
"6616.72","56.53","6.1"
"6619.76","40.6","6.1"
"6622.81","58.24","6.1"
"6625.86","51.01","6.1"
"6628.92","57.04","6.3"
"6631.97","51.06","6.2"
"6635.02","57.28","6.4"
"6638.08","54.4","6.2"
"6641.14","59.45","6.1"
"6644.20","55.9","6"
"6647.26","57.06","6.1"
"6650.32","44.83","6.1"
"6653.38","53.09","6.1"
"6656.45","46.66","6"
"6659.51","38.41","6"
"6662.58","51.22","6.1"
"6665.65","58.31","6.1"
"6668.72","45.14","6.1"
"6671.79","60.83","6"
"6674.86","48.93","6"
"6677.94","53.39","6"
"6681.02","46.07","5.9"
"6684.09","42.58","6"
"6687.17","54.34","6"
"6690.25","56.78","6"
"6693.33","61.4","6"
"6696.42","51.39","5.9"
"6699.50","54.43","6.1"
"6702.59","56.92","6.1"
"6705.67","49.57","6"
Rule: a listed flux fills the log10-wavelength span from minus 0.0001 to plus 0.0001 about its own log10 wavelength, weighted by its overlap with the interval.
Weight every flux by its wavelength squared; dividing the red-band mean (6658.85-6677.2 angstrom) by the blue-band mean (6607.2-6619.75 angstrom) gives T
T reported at 1.0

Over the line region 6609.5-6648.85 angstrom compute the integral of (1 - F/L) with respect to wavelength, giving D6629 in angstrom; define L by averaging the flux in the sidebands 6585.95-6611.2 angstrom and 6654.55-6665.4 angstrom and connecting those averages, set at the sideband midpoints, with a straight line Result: -4.8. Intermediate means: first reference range 48.4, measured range 53.7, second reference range 47.2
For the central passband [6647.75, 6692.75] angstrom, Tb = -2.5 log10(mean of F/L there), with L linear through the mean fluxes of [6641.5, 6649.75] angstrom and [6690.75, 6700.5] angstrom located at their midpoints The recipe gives 0.11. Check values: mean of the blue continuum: 55.6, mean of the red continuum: 55.9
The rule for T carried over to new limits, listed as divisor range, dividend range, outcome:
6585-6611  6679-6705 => 1.13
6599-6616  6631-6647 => 1.19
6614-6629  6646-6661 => 0.93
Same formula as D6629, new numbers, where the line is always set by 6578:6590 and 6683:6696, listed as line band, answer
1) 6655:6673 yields 0.76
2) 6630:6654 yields -1.79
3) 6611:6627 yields -0.76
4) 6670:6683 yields 0.28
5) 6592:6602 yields -0.27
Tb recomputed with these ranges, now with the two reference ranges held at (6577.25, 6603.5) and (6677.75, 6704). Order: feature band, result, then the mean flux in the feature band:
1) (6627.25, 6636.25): -0.11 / 55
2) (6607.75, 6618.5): -0.05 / 51.1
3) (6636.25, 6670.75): -0.01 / 51.5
